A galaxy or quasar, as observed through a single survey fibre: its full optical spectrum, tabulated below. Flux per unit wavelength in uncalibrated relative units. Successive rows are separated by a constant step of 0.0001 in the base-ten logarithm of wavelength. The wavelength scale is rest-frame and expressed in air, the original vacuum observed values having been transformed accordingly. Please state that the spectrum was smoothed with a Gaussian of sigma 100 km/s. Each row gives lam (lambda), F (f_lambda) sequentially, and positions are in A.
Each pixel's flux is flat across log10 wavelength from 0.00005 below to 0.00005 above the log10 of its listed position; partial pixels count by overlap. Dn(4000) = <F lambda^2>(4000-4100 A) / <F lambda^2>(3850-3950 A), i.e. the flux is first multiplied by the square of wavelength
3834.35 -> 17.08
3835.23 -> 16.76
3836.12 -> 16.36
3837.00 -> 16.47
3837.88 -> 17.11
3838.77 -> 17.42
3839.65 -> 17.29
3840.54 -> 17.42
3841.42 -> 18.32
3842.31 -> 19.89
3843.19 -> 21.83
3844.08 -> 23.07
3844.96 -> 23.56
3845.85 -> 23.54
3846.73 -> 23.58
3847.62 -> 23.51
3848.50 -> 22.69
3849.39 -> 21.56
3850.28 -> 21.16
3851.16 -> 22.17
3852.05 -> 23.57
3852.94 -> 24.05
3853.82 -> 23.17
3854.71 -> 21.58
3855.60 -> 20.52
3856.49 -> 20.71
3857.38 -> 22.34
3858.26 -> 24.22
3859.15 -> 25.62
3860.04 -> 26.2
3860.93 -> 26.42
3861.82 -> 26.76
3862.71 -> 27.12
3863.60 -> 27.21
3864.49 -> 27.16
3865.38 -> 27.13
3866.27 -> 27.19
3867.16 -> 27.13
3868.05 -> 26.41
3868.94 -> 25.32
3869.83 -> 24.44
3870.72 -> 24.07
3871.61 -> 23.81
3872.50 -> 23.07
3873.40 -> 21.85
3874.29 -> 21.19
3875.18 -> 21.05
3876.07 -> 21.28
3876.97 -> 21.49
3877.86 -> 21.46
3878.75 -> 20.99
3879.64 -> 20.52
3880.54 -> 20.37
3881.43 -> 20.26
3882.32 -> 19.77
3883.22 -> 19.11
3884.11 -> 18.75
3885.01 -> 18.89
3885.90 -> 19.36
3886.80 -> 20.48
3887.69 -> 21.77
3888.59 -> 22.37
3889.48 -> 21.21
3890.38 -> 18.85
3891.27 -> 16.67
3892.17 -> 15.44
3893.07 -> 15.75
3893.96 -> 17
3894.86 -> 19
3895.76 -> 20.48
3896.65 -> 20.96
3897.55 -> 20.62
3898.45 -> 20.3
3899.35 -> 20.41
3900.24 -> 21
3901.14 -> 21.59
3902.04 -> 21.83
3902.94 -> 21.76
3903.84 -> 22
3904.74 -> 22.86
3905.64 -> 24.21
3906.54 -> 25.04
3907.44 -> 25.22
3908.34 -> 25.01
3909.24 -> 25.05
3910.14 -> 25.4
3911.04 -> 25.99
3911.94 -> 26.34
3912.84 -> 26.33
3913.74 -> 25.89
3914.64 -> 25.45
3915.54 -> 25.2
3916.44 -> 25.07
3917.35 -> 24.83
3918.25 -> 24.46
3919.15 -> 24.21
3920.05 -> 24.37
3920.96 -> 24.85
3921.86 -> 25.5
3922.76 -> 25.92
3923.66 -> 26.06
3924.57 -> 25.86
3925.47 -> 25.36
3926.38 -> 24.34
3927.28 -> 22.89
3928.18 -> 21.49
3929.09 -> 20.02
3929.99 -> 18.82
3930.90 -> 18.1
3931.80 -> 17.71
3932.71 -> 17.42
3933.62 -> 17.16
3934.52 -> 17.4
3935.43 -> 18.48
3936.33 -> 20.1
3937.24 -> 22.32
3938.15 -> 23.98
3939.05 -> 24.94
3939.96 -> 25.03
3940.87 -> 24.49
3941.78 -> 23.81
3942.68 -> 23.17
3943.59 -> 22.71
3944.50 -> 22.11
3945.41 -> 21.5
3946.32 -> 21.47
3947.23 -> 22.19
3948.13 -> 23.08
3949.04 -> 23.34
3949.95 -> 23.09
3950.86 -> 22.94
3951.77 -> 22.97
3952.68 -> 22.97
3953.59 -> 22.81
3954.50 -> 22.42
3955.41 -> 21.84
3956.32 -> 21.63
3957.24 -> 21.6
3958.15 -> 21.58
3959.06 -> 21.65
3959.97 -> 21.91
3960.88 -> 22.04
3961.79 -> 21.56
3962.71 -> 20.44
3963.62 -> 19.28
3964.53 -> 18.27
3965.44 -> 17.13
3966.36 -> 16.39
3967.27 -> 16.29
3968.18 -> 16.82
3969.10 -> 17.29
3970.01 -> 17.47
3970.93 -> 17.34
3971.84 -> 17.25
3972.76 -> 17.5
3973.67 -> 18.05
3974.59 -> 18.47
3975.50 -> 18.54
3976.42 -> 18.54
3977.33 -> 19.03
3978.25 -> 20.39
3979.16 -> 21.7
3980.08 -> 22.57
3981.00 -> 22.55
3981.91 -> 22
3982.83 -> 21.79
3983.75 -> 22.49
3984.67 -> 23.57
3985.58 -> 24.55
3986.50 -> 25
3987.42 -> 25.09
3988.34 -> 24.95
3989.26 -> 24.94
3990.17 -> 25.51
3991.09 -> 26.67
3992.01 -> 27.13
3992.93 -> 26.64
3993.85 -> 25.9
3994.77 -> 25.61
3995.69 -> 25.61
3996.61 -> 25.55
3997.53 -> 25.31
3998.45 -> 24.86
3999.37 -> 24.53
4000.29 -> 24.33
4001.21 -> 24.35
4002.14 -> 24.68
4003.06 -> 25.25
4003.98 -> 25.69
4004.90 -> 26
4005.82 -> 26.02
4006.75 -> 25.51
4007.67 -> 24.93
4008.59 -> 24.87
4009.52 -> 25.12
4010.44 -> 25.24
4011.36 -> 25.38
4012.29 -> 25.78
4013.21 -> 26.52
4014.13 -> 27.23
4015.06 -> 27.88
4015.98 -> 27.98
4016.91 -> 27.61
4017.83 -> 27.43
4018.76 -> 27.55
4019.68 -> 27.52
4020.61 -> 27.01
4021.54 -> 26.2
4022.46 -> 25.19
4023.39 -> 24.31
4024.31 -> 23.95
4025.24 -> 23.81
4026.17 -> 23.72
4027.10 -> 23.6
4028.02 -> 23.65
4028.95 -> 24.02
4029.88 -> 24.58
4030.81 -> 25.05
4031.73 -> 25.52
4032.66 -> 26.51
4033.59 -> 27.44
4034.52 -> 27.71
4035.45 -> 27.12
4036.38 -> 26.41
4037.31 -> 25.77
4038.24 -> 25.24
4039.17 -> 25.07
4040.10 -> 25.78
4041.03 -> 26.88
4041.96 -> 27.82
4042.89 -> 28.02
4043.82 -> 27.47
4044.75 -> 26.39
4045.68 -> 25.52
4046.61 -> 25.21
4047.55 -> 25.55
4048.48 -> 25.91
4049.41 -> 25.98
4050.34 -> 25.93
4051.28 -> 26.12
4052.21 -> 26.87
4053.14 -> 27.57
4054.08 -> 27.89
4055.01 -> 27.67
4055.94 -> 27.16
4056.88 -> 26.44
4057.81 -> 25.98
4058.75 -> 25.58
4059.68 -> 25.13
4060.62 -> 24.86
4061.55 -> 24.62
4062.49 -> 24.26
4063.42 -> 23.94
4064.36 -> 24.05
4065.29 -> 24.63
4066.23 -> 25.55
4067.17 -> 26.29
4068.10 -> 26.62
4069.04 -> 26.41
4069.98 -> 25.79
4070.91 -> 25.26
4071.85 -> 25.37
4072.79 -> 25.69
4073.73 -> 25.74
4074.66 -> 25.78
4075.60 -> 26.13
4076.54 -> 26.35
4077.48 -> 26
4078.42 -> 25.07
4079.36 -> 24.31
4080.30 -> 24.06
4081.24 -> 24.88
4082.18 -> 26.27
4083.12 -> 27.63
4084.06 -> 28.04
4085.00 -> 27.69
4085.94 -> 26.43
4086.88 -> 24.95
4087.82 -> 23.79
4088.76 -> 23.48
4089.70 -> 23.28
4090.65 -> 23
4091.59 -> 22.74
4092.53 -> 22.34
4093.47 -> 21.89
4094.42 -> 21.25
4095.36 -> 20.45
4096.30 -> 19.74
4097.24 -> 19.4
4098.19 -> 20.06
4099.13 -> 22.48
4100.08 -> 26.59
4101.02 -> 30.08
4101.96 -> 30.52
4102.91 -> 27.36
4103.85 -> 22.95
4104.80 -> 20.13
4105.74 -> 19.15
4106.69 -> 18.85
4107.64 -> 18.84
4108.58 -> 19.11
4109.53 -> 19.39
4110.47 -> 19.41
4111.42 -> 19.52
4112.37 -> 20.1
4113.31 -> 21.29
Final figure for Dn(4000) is 1.2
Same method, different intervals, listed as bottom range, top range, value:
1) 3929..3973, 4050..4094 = 1.31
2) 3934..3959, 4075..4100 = 1.15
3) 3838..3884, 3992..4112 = 1.22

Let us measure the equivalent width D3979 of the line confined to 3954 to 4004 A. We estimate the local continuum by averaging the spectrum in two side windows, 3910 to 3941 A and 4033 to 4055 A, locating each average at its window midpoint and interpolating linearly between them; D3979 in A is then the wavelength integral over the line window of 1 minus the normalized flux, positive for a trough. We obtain 5.6 A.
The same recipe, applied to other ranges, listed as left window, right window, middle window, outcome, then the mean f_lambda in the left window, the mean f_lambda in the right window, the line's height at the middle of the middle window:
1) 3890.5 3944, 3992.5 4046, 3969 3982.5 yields 2.8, 22.4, 25.8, 24.4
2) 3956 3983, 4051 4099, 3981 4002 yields -4.2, 19.5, 24.9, 20.6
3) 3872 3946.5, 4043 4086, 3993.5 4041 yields -1.8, 22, 25.9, 24.7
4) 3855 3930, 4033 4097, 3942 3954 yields 0.5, 22.9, 25.5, 23.7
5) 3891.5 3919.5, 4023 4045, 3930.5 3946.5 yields 1.5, 22.7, 25.7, 23.4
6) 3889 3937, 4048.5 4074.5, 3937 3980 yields 4.4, 22.1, 25.8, 23.3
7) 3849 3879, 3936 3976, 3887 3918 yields 0.4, 23.8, 20.9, 22.6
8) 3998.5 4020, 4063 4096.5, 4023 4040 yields 0.2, 25.9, 24.8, 25.6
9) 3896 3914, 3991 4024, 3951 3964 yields 1.5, 23.3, 25.9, 24.7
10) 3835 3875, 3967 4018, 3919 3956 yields 1.3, 22.7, 23.5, 23.2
